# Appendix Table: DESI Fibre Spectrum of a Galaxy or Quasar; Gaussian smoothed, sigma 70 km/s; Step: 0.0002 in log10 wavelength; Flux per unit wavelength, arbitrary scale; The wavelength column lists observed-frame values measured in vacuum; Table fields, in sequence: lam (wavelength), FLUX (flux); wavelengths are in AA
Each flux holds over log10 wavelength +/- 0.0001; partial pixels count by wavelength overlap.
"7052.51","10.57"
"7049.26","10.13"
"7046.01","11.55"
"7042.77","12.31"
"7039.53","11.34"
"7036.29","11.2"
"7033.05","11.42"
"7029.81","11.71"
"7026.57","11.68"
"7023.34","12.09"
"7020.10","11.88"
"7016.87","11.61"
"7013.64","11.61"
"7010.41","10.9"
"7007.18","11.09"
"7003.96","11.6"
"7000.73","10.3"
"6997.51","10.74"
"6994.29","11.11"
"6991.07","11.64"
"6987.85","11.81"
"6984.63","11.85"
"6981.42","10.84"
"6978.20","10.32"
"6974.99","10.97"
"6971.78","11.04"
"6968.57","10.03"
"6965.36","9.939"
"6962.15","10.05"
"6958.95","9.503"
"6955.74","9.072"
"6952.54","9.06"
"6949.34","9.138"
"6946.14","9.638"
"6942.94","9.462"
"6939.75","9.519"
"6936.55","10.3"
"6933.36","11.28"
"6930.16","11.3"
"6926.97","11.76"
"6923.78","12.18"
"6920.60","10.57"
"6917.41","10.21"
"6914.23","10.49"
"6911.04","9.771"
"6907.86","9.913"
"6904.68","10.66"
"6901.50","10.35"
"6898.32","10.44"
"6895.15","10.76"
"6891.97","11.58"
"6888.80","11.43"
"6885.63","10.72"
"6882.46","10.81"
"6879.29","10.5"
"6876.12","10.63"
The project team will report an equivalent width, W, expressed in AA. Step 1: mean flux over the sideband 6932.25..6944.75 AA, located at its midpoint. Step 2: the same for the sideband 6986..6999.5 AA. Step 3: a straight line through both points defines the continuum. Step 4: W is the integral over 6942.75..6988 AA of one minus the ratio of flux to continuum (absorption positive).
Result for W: 2.34 AA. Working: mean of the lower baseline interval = 10.1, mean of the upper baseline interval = 11.3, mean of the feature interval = 10.2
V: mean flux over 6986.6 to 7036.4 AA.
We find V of 11.4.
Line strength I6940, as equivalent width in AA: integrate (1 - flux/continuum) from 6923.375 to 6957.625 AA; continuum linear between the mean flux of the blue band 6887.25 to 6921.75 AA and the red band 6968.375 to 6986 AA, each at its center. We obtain 1.8 AA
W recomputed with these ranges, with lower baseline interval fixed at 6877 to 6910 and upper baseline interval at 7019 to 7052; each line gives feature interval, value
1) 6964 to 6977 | 0.7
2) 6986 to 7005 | 0.1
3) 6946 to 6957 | 1.8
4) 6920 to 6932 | -0.7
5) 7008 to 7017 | 0.0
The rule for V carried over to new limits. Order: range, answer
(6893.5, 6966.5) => 10.2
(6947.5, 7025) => 10.8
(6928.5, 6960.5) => 9.83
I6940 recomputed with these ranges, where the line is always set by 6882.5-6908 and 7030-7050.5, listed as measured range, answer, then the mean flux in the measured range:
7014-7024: -0.5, 11.8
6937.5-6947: 1.2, 9.58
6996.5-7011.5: 0.4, 10.9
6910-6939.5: 0.2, 10.8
